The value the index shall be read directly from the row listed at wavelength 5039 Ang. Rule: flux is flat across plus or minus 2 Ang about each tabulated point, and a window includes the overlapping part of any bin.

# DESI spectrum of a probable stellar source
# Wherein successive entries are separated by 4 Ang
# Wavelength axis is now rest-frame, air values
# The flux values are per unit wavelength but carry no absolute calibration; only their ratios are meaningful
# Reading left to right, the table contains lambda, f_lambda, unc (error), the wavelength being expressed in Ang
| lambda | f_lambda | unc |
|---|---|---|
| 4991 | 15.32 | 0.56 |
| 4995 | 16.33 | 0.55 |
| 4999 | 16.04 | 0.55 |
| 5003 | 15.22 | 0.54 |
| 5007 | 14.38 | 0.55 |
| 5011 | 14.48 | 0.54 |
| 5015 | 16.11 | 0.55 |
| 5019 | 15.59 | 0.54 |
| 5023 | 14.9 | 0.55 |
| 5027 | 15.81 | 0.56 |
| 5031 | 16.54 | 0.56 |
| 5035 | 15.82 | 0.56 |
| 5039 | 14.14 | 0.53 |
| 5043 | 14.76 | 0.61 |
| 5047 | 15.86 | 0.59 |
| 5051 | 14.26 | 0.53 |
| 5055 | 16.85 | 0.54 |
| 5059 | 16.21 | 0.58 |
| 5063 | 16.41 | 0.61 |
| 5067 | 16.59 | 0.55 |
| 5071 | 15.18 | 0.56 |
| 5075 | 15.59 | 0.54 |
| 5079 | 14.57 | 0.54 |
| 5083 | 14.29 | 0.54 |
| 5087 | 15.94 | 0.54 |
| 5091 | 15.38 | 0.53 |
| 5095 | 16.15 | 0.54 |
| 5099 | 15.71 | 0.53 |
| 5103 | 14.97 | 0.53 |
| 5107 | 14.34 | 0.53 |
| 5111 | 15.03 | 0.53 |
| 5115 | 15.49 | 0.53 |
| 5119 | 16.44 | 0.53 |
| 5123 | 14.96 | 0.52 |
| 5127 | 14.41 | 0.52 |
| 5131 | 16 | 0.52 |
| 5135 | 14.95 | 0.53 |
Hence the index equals 14.14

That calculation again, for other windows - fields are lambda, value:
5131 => 16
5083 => 14.29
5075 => 15.59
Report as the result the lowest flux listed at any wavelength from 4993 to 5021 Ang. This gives 14.38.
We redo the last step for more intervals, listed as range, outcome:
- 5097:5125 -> 14.34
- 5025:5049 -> 14.14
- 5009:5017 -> 14.48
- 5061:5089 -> 14.29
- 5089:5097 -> 15.38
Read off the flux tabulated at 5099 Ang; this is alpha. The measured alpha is 15.71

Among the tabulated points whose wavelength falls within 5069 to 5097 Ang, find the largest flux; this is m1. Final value 16.15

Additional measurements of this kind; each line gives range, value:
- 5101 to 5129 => 16.44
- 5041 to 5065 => 16.85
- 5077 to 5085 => 14.57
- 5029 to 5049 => 16.54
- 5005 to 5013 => 14.48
